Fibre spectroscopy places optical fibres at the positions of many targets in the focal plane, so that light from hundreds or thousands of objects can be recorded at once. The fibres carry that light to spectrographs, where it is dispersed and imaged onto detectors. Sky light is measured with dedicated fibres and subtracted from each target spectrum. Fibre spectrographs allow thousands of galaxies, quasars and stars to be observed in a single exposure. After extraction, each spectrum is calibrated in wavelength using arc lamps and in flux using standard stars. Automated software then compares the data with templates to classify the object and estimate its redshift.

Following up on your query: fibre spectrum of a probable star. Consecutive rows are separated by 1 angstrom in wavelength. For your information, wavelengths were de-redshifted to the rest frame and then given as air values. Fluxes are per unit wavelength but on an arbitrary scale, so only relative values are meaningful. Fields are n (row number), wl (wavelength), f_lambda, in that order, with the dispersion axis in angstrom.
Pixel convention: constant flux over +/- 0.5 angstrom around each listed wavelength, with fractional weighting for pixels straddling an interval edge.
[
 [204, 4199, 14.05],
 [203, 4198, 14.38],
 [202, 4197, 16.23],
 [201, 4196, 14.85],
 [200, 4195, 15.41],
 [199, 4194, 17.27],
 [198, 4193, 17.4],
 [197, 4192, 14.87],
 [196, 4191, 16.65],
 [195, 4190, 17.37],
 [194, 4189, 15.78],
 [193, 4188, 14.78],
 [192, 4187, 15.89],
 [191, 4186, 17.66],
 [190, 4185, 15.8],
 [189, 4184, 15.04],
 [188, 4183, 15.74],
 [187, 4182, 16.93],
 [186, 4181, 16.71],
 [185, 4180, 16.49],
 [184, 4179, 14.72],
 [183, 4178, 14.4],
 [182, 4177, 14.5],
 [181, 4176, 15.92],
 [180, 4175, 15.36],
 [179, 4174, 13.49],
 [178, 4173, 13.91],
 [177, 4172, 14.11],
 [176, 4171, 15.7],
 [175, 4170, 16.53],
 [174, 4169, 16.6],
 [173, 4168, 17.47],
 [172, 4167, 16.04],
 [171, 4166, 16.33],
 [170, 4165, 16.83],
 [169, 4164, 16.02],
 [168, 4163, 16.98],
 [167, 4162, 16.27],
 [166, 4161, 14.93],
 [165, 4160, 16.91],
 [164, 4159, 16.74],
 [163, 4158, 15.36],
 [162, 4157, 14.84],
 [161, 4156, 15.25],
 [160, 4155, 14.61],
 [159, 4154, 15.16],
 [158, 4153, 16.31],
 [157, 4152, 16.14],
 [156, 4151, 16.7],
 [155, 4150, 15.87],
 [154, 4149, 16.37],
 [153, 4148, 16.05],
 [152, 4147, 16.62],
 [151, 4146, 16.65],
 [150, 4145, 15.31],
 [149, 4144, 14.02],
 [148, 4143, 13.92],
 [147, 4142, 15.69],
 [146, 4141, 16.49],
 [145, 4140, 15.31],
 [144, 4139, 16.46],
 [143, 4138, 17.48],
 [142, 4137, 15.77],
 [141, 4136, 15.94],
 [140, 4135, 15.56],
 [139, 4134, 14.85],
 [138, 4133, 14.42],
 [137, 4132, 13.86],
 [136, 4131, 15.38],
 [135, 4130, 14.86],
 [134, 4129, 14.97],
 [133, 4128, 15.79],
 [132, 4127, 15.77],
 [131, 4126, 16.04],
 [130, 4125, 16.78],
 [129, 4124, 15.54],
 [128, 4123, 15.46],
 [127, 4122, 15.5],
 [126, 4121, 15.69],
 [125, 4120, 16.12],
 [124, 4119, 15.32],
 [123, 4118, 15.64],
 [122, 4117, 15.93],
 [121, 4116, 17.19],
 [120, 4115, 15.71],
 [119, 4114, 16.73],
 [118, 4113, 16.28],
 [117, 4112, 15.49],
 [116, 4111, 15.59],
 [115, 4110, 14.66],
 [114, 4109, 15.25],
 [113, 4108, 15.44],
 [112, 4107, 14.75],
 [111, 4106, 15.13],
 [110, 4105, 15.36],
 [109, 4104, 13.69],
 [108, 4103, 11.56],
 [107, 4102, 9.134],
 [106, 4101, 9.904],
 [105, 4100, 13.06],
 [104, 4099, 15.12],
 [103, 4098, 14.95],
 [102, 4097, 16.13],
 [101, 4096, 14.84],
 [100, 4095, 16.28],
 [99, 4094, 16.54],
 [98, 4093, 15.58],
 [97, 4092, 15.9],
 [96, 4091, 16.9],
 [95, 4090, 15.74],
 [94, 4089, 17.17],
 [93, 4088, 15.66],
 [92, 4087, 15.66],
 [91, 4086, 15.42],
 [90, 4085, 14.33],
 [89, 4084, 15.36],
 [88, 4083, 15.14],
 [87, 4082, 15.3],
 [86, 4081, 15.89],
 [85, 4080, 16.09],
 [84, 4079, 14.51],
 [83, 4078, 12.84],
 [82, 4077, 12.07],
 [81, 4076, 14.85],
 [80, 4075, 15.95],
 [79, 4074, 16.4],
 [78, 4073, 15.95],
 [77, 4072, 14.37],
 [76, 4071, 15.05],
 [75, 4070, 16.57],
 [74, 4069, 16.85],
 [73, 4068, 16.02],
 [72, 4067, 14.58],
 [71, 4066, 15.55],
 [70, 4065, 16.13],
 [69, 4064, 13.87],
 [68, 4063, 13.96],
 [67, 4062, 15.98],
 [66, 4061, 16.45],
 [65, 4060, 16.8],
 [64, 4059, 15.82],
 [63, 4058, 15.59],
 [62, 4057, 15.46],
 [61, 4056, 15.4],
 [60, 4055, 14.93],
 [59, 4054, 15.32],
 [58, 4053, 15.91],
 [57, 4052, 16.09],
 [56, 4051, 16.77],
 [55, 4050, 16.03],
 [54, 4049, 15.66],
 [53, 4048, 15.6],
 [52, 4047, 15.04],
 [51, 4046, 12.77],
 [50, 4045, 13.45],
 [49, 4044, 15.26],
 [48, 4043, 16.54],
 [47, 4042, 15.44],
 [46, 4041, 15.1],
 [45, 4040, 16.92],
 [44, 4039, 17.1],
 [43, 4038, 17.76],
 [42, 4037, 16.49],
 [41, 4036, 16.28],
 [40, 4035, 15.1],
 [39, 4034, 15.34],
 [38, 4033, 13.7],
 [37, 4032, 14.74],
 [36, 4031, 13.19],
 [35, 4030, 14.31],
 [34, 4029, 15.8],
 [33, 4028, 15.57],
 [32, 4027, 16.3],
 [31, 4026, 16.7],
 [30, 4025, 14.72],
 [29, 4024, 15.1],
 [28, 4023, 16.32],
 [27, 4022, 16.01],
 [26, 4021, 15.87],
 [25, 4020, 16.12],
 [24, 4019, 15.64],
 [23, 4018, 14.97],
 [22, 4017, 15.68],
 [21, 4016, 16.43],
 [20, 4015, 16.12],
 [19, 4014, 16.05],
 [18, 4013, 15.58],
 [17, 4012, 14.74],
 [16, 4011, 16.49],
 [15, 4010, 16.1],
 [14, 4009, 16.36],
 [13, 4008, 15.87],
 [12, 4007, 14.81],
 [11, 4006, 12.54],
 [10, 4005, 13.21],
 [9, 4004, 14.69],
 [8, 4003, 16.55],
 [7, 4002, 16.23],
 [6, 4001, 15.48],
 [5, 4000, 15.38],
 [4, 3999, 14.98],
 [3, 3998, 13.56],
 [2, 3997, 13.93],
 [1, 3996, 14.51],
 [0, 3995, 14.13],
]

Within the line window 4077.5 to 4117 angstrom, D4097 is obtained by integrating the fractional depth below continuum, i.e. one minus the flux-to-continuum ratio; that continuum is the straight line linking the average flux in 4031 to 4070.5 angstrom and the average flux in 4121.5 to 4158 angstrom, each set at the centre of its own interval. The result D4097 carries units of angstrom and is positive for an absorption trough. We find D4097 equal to 1.4 angstrom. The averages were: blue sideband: 15.6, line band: 15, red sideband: 15.6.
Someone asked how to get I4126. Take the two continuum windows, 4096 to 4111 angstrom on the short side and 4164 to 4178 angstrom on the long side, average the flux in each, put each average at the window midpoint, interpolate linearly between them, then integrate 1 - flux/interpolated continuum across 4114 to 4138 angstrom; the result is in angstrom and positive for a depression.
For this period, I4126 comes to -1.9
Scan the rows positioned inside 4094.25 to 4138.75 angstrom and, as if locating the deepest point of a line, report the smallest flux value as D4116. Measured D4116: 9.134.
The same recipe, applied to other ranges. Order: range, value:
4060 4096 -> 12.07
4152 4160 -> 14.61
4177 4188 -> 14.4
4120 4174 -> 13.49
